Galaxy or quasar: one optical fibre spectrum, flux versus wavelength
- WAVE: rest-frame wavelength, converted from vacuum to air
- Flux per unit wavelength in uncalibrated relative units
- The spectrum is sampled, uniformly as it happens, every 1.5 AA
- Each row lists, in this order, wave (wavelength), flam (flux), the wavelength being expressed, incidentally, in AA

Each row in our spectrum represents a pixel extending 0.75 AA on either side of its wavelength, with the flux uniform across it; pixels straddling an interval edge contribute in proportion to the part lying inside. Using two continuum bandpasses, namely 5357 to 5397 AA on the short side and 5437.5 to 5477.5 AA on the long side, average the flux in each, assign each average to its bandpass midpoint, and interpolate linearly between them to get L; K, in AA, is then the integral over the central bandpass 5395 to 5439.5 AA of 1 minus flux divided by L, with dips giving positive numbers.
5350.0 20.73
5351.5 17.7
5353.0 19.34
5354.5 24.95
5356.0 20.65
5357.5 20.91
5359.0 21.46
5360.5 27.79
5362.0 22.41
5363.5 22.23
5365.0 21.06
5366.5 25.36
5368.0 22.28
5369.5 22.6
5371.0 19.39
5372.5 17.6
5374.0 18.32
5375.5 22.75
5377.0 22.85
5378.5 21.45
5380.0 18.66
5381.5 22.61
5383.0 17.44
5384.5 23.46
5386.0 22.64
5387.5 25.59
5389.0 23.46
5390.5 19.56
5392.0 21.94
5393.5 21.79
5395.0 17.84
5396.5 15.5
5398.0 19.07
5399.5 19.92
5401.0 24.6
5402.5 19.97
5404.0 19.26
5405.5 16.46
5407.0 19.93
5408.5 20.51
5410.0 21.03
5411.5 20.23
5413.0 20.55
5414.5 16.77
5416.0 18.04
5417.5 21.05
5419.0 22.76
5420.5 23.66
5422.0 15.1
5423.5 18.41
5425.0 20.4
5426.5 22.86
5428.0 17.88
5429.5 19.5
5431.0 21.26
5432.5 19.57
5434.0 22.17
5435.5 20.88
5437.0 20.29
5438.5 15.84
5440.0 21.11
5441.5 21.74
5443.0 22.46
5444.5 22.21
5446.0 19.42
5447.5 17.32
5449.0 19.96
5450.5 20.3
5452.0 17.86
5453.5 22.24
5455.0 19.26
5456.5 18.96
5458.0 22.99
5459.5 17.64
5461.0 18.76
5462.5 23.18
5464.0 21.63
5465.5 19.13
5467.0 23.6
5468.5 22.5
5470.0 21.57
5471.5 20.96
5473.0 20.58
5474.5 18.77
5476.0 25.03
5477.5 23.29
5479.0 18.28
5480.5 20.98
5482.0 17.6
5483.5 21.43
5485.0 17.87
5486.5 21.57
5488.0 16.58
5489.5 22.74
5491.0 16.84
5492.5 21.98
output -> 2.75 AA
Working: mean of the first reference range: 21.5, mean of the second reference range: 20.6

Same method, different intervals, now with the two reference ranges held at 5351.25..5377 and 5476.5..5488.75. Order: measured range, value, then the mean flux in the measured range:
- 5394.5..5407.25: 1.2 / 19.2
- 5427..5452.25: 0.5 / 20.1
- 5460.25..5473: -0.8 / 21.4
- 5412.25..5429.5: 0.9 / 19.8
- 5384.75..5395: -0.4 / 22.2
